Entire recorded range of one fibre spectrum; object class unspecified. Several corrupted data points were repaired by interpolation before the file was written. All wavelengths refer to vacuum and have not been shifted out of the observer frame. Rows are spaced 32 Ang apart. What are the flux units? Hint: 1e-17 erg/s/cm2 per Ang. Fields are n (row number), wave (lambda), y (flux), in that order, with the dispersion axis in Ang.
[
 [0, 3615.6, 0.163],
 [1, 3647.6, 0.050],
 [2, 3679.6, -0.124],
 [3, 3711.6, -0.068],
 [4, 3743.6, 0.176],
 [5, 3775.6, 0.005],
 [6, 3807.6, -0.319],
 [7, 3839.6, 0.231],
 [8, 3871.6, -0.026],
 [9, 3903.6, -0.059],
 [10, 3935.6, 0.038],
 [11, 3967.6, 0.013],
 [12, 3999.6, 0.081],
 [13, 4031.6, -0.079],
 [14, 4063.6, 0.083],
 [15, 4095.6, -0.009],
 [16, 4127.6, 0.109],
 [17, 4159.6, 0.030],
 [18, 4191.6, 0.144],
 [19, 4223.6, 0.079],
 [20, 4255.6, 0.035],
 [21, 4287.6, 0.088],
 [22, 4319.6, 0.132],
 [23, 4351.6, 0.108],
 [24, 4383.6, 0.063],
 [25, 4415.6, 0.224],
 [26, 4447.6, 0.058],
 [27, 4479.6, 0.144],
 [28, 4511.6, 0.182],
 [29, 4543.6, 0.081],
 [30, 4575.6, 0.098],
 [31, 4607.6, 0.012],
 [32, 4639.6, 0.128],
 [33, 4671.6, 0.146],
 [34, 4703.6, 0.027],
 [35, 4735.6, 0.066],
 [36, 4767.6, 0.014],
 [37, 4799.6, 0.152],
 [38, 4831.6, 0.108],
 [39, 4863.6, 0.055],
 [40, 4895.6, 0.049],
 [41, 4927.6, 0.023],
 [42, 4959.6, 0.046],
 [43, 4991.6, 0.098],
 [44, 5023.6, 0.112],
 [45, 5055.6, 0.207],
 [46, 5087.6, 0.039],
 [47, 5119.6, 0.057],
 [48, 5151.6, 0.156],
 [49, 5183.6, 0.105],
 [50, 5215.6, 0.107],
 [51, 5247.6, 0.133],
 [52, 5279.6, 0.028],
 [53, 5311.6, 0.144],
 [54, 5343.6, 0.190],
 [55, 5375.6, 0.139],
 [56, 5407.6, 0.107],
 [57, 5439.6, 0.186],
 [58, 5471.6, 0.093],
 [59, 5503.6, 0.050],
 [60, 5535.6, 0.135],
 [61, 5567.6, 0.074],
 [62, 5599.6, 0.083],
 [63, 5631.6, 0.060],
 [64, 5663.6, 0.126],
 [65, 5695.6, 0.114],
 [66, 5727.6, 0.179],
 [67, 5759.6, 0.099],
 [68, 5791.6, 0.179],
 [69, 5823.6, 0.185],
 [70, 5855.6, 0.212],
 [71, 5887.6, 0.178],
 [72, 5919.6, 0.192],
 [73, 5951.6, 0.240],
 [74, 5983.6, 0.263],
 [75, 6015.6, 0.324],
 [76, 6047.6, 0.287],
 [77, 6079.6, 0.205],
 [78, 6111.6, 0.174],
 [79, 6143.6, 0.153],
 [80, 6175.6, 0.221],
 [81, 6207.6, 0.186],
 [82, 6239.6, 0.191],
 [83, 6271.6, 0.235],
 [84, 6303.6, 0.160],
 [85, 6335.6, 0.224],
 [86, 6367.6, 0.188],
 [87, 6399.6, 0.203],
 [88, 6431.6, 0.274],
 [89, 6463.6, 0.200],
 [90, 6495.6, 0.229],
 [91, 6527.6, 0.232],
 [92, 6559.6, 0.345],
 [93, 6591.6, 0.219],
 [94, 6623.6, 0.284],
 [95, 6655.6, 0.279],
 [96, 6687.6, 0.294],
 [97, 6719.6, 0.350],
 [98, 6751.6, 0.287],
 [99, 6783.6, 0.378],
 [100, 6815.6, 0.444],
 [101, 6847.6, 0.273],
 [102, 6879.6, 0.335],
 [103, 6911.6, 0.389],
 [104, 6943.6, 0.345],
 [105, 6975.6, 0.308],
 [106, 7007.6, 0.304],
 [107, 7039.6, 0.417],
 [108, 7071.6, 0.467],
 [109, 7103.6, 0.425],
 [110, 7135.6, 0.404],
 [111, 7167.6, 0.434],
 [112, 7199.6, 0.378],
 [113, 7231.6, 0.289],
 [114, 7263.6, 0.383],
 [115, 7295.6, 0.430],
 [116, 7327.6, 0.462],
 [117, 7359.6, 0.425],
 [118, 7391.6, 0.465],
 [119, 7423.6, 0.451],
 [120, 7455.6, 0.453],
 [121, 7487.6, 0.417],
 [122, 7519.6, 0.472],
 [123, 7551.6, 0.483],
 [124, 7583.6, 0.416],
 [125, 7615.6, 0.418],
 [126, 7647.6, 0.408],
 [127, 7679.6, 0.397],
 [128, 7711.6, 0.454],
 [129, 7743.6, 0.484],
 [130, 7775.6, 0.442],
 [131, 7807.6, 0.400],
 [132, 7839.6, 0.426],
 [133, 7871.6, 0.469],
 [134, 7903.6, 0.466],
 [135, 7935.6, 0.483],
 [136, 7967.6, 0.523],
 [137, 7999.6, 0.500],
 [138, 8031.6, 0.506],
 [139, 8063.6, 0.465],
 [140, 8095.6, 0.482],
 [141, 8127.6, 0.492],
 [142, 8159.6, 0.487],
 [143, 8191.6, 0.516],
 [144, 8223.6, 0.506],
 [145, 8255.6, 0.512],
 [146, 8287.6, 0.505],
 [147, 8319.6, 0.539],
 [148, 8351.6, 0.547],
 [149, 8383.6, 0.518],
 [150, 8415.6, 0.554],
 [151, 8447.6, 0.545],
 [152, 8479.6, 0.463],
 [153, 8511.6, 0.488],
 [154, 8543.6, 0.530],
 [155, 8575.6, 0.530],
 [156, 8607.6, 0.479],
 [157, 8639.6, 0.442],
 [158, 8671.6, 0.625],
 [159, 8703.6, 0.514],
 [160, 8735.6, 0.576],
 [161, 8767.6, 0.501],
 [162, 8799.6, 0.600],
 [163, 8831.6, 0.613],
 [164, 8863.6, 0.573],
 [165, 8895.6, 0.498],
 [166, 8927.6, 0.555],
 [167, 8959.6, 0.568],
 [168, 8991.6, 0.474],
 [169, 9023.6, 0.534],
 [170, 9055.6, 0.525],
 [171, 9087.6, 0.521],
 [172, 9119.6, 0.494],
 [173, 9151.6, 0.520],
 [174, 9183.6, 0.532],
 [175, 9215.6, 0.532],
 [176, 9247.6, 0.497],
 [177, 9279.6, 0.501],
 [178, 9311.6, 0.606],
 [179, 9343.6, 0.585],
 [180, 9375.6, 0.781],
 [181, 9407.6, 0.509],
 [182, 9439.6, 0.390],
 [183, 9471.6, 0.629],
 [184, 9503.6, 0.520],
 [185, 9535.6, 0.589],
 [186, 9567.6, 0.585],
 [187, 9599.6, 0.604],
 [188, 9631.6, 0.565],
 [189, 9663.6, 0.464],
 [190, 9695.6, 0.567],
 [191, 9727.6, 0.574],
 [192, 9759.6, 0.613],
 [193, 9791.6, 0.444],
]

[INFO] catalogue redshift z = 0.76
